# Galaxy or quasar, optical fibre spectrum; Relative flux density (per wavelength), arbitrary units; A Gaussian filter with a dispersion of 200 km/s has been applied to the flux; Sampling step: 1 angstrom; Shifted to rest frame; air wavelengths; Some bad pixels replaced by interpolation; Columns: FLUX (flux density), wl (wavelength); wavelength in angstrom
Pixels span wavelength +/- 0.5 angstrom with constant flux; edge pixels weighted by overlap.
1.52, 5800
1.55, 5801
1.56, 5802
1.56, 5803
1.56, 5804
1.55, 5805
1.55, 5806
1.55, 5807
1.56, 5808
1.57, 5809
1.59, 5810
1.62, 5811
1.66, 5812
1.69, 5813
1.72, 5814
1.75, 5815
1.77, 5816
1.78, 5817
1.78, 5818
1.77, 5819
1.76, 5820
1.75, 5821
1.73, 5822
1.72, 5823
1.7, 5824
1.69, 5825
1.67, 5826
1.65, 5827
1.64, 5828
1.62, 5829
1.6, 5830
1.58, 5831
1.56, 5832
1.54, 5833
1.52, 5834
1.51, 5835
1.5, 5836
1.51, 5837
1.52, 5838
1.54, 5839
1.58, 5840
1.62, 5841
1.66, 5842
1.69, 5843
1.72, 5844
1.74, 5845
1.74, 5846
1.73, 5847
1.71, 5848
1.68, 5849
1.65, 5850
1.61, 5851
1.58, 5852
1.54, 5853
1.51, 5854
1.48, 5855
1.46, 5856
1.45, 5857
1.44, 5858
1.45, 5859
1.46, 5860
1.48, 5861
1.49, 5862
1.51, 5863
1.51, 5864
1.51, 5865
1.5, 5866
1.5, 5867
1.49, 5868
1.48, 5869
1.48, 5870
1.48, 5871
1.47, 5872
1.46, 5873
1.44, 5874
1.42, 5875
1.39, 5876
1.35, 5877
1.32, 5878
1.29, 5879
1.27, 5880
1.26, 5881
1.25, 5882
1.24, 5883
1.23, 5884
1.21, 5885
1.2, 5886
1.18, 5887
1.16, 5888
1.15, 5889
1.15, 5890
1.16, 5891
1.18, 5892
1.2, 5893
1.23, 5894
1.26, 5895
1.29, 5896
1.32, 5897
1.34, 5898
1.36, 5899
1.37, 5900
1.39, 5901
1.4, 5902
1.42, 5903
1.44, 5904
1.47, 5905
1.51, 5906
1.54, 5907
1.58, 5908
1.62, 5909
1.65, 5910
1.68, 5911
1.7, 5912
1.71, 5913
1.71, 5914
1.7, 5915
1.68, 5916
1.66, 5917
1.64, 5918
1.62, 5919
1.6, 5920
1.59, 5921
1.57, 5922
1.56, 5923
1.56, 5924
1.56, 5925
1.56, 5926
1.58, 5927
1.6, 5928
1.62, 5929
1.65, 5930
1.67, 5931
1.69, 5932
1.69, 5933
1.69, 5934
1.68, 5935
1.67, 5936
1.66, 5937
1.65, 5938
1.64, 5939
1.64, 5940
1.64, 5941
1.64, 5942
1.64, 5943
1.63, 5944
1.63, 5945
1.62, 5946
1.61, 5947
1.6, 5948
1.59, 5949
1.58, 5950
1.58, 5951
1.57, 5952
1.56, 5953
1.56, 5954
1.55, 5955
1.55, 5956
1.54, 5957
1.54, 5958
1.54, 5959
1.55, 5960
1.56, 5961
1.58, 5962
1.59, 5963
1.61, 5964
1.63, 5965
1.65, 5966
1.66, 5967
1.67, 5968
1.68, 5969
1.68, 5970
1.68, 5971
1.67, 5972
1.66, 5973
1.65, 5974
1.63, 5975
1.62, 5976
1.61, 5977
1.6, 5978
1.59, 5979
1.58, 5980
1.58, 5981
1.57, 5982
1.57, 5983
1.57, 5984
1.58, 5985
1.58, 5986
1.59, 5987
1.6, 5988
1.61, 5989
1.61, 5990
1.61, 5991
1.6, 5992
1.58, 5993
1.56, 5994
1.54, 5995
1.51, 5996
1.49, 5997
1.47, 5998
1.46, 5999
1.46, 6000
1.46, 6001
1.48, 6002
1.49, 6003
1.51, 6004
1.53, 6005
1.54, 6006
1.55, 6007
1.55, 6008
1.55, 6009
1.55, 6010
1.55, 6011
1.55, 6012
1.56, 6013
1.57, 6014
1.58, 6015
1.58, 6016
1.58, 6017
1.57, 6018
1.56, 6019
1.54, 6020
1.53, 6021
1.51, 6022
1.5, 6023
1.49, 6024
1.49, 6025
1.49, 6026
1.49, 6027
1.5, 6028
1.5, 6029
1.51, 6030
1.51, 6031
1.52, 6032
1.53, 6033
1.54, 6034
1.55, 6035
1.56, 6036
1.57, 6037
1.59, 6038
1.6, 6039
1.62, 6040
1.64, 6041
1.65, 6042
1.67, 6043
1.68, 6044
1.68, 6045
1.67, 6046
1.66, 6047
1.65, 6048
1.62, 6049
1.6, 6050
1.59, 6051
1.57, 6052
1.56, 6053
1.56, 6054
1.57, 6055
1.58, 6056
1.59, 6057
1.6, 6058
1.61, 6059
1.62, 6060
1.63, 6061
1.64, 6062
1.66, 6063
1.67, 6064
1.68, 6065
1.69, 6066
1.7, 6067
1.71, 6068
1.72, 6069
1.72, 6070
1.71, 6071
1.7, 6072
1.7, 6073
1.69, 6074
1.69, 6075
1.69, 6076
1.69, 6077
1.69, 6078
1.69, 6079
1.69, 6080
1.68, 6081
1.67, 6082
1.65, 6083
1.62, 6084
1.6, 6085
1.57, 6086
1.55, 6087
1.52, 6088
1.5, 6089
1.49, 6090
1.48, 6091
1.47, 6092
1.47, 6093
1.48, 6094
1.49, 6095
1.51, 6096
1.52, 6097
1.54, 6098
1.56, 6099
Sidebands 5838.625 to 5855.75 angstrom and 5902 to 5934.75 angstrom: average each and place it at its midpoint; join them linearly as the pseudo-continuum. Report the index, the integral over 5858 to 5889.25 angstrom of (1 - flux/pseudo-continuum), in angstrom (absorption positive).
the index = 4.72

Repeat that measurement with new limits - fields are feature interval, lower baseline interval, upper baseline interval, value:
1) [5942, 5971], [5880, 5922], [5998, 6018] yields -2.5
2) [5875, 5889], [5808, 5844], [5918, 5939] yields 3.2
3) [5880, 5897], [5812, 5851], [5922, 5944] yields 4.4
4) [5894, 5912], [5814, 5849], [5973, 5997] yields 1.9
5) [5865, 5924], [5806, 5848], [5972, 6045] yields 6.9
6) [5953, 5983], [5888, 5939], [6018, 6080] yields -1.0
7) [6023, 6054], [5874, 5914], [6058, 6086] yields 0.7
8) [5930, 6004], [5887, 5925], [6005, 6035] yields -4.8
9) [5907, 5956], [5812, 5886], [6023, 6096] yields -1.8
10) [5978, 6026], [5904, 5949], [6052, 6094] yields 2.3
